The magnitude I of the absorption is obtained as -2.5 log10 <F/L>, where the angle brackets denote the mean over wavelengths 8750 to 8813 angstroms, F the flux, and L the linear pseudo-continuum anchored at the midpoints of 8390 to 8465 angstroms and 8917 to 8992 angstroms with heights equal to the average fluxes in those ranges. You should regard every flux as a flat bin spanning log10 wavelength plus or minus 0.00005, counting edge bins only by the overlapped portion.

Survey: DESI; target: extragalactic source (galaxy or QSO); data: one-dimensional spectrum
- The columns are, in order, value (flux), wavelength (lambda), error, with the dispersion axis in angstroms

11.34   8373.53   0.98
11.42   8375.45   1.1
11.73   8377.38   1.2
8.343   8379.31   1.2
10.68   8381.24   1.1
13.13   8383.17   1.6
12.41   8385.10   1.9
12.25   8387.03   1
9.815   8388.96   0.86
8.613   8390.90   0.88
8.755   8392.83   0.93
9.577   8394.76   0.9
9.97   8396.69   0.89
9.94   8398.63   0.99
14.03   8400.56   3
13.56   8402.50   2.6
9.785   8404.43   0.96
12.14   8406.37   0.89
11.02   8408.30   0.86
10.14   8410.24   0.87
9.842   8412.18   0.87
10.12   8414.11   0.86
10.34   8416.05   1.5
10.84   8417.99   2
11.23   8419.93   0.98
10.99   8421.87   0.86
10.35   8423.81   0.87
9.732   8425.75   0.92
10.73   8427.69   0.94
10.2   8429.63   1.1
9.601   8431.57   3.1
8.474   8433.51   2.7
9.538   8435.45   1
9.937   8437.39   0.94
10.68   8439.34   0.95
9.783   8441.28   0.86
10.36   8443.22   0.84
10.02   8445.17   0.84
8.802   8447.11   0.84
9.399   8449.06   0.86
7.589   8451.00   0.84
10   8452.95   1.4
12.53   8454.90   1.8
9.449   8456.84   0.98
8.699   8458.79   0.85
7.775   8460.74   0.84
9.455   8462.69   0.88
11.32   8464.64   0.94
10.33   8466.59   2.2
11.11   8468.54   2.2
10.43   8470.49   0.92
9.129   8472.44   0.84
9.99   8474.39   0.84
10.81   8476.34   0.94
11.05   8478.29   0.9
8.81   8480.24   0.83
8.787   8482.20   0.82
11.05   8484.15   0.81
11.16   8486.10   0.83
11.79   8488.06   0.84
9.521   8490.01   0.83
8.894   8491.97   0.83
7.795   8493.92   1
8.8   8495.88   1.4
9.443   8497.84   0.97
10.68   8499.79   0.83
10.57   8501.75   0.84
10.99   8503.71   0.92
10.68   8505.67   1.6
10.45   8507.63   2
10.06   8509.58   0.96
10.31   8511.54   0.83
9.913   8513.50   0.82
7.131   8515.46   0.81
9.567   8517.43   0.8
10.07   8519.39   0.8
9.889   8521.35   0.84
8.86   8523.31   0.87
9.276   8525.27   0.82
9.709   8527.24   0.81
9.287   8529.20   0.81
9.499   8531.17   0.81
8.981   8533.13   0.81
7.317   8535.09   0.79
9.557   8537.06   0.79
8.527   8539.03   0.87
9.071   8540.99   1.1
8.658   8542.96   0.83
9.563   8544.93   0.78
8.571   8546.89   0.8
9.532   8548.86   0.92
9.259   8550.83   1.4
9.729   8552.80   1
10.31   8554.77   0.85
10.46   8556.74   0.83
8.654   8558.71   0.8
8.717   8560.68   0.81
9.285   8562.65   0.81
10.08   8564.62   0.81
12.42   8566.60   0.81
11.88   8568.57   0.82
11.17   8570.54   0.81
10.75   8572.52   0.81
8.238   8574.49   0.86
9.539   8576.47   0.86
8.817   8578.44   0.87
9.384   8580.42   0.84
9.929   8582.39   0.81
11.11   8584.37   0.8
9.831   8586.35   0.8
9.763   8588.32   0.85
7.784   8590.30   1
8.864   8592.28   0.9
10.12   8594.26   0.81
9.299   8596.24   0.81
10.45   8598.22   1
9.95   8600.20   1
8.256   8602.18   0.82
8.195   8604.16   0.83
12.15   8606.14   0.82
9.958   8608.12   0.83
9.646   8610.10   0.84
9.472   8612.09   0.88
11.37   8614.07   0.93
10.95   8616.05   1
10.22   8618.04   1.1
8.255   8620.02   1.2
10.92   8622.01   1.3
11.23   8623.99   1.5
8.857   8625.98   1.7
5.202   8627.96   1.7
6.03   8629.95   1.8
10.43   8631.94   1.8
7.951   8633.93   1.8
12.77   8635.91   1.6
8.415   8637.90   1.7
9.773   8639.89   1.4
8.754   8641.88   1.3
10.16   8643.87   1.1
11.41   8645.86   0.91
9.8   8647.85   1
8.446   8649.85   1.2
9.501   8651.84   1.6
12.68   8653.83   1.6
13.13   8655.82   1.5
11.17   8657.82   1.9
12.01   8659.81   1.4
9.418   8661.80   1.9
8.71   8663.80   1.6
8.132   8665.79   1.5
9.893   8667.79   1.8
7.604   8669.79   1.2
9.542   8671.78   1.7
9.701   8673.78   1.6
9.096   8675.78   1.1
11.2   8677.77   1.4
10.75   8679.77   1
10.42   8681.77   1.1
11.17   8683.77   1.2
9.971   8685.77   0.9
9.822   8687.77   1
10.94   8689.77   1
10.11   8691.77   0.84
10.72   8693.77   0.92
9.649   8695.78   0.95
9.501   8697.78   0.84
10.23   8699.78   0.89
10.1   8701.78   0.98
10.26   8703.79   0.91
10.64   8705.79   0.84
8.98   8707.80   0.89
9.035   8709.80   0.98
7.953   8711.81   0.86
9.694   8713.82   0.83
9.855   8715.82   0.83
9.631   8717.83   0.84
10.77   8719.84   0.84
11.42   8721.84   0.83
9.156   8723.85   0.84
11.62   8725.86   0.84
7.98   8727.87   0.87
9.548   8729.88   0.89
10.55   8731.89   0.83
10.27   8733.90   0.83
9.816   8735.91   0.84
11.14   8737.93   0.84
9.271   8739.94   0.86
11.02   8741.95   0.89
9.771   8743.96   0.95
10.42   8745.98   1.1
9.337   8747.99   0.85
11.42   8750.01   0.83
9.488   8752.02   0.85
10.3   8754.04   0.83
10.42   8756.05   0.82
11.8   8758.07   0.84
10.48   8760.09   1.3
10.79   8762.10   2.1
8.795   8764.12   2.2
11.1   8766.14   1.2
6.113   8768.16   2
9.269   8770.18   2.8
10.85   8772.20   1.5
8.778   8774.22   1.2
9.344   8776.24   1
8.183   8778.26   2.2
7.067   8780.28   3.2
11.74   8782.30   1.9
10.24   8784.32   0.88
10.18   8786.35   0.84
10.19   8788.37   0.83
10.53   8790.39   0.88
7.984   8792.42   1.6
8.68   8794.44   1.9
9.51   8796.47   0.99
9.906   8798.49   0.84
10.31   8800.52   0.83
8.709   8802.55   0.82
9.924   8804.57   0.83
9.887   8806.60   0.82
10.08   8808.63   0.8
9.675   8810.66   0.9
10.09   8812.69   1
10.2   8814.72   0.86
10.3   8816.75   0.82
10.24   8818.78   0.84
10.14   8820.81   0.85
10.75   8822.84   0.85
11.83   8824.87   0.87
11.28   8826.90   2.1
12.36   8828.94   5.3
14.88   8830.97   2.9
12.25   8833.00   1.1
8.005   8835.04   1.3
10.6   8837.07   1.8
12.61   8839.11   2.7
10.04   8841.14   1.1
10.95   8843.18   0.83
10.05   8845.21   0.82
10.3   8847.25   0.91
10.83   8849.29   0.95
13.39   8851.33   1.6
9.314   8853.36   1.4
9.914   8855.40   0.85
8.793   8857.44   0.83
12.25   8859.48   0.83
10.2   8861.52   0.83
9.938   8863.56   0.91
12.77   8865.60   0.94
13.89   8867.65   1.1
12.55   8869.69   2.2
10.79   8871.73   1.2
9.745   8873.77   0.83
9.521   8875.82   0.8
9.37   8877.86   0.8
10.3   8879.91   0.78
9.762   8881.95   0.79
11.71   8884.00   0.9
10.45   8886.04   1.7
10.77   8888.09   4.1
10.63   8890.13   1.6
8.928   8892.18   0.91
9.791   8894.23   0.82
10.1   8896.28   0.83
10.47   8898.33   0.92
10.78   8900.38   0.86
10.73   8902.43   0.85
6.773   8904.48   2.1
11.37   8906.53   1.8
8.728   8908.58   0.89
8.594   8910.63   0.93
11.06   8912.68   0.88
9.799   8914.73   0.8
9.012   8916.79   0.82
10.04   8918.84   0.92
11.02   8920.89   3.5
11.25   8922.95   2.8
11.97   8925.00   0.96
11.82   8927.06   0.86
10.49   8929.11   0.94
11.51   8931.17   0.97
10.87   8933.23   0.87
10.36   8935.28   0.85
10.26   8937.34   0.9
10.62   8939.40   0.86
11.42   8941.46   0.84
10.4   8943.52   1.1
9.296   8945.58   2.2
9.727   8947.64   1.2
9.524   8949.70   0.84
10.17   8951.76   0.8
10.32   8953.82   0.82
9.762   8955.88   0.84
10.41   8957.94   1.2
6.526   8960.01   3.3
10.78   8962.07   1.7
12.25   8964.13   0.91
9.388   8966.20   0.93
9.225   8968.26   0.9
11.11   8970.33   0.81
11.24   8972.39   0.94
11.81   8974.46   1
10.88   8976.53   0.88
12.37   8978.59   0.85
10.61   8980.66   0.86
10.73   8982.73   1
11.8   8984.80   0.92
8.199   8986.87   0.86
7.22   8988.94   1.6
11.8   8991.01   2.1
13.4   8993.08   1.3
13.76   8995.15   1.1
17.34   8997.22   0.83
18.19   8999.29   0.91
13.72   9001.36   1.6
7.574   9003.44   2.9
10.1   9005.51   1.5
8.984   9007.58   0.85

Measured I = 0.07 mag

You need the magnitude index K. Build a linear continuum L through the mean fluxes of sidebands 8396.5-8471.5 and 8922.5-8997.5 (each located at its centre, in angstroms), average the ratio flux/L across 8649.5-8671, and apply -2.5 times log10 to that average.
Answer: 0.04 mag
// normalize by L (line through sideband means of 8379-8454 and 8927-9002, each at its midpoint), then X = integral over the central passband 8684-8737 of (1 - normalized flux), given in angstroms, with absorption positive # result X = 3.8 angstroms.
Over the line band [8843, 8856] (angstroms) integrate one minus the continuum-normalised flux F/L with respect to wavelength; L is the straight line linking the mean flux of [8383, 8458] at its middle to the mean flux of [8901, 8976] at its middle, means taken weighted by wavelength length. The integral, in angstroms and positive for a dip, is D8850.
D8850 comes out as -0.50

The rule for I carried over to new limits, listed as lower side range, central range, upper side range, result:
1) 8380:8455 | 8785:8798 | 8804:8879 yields 0.130 mag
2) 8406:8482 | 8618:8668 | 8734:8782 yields 0.019 mag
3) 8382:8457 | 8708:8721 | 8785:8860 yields 0.104 mag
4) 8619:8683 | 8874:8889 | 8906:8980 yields 0.005 mag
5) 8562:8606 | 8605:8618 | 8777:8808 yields -0.080 mag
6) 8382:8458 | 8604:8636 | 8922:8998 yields 0.105 mag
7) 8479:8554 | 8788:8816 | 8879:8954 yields 0.043 mag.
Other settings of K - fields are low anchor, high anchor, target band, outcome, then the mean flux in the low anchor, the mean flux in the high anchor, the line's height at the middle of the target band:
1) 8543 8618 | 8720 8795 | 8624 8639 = 0.13 mag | 9.81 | 9.88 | 9.83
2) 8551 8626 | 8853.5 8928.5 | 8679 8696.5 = -0.03 mag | 9.9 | 10.4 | 10.1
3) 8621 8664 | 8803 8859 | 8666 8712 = 0.02 mag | 9.87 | 10.7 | 10.1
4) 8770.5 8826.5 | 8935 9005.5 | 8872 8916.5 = 0.05 mag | 9.84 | 10.9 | 10.5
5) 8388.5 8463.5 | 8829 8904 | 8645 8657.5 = -0.04 mag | 10.1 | 10.8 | 10.4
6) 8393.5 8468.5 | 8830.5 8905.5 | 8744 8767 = 0.02 mag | 10.2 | 10.6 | 10.5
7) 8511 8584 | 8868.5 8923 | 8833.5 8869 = -0.08 mag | 9.52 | 10.1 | 10.1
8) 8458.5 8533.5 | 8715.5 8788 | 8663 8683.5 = 0.04 mag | 9.81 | 9.94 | 9.9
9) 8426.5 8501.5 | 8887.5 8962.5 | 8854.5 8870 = -0.11 mag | 9.85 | 10.2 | 10.1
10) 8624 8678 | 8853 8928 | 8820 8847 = -0.10 mag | 9.63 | 10.4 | 10.2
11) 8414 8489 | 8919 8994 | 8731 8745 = 0.01 mag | 10.1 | 10.6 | 10.3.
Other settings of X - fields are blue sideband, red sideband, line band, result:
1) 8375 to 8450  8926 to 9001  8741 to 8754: 0.67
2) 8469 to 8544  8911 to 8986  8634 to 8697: -0.97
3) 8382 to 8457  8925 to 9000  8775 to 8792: 1.85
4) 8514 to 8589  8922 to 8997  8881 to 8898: 0.39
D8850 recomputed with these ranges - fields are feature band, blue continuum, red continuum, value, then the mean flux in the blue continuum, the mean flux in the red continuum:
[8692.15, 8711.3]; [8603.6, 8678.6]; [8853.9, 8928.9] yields 0.2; 9.8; 10.4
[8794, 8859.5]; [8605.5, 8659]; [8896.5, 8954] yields -2.3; 9.94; 10.3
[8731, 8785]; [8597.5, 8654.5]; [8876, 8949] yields 0.2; 9.68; 10.3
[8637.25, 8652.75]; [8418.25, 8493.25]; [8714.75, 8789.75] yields 0.6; 9.99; 9.95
